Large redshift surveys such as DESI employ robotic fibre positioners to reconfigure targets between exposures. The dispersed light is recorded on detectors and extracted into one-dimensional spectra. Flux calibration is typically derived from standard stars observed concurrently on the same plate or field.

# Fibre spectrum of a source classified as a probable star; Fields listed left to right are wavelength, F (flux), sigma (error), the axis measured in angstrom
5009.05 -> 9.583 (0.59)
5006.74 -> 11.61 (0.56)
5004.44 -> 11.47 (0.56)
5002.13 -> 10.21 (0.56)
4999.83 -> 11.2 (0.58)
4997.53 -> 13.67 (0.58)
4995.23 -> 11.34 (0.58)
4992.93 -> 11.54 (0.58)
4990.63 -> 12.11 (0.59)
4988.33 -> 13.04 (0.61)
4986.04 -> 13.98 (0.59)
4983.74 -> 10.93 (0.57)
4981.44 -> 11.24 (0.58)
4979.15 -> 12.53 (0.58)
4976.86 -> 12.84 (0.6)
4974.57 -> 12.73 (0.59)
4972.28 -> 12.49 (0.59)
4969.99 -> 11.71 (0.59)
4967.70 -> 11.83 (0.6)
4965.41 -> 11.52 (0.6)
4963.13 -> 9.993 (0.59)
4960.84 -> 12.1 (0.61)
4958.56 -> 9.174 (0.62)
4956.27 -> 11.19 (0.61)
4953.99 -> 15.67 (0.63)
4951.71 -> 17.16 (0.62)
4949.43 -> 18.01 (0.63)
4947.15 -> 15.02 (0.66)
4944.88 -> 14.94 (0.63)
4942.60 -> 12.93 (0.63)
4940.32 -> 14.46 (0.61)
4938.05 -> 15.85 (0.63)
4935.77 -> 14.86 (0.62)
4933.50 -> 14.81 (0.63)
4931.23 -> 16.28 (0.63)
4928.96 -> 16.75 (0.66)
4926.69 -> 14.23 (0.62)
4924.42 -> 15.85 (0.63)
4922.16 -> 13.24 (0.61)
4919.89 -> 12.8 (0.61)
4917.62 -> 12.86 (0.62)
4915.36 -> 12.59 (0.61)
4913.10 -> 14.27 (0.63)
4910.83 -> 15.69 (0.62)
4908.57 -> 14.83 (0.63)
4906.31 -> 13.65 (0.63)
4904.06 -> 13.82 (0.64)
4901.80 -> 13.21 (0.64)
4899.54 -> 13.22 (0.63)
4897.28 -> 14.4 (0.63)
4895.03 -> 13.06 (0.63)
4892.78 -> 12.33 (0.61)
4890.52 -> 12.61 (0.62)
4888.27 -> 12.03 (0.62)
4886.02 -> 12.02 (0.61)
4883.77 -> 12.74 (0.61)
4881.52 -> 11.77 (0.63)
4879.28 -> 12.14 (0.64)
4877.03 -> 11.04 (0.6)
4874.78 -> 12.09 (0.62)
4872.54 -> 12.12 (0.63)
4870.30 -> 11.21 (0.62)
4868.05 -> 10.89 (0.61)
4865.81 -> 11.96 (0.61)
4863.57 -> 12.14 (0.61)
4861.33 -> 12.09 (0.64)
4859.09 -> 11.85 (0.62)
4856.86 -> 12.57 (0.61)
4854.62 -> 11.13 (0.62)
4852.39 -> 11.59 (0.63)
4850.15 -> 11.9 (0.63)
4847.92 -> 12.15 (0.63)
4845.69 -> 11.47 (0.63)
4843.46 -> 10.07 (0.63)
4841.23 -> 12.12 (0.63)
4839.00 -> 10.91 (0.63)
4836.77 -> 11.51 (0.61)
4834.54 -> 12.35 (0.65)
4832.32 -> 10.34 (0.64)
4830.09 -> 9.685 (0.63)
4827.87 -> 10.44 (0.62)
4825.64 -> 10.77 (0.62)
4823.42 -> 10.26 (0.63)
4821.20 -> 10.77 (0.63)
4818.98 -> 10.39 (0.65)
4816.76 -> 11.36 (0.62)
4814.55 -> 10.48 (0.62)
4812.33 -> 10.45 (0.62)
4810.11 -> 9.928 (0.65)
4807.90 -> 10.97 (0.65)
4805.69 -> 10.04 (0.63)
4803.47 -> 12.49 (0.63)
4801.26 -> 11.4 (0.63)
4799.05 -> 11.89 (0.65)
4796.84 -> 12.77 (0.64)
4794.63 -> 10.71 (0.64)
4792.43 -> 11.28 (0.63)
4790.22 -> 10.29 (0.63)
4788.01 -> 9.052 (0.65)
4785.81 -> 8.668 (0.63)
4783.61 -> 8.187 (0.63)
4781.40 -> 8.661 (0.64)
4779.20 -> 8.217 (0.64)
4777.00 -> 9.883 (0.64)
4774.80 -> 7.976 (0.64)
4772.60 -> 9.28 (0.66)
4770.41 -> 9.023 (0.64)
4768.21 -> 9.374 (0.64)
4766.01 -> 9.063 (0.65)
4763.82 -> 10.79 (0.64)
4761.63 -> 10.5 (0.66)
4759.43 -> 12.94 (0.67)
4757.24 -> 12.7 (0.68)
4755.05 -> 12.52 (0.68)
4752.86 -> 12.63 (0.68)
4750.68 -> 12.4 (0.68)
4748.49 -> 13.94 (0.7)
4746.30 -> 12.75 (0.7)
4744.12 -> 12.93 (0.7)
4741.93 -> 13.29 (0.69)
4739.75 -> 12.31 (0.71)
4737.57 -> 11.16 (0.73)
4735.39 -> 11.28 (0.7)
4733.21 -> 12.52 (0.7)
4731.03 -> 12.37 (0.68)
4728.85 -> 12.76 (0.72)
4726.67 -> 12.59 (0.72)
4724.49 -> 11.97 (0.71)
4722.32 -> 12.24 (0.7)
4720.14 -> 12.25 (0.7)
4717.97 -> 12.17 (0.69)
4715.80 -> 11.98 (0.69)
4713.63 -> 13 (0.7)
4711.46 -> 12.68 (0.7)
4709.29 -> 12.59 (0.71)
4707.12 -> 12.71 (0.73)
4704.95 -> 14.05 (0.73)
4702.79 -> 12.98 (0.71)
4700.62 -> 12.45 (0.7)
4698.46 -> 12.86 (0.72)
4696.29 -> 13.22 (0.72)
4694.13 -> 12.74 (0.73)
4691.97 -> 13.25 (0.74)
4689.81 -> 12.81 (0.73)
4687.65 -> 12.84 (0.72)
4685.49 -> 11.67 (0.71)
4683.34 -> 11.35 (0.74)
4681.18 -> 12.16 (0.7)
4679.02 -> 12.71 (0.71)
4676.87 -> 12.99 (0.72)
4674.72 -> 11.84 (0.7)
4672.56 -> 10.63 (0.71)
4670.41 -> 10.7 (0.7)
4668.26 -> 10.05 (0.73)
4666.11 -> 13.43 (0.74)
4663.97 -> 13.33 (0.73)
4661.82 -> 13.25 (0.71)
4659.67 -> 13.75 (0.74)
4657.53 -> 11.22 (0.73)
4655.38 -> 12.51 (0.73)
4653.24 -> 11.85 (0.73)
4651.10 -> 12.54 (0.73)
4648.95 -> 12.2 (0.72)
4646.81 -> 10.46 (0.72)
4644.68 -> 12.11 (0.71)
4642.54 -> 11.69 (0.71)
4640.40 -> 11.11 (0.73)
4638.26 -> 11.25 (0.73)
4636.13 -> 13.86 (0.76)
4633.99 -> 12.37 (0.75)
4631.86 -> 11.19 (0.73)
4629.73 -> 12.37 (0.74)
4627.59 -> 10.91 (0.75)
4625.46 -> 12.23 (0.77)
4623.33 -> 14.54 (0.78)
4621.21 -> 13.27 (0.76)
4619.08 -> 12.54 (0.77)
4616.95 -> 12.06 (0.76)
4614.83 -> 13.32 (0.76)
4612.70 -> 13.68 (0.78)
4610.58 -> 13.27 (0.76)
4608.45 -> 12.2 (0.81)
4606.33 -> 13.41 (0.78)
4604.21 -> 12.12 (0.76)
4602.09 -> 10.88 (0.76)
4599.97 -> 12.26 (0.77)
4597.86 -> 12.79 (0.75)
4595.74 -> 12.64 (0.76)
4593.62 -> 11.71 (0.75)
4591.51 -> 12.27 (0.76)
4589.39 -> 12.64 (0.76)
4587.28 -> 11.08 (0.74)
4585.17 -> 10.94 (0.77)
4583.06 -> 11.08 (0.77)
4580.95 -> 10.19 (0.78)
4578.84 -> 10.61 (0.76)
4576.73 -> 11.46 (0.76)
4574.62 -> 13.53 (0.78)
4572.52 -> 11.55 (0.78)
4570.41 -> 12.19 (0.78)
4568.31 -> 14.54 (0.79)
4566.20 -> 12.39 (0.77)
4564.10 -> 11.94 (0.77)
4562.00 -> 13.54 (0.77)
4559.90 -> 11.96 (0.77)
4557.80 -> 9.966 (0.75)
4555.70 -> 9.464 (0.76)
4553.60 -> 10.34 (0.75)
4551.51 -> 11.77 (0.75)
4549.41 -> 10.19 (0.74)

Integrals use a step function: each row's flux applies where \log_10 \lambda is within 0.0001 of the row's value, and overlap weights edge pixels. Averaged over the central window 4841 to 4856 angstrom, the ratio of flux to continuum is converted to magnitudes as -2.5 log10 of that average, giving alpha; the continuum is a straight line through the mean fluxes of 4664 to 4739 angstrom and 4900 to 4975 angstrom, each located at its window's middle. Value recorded 0.158 mag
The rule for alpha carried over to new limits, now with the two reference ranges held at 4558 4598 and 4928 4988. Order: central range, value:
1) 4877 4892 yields 0.09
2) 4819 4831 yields 0.24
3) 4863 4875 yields 0.13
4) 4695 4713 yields -0.04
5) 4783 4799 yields 0.24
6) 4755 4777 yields 0.23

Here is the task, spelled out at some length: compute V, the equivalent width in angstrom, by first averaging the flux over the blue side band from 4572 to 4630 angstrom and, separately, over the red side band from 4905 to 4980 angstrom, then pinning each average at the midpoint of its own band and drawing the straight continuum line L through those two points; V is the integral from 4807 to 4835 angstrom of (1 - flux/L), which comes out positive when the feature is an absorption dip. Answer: 5.58 angstrom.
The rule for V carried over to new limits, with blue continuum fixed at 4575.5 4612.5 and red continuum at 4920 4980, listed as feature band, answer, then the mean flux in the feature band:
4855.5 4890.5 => 3.8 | 11.9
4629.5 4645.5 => 0.2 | 12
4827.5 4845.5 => 3.0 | 11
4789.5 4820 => 4.6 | 11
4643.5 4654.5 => 0.3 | 11.8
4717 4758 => 0.6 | 12.5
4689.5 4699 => -0.4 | 13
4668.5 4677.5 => 0.7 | 11.3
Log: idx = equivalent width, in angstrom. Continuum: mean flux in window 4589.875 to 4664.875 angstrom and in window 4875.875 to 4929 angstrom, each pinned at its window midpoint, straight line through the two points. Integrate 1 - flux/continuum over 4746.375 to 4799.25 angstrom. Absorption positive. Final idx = 9.5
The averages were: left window 12.4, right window 13.3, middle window 10.5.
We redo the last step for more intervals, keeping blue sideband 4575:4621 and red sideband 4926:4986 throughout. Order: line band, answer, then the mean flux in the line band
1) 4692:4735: -0.3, 12.6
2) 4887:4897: 0.4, 12.7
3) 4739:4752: -0.3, 13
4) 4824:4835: 2.0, 10.6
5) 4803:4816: 2.3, 10.7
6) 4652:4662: -0.1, 12.5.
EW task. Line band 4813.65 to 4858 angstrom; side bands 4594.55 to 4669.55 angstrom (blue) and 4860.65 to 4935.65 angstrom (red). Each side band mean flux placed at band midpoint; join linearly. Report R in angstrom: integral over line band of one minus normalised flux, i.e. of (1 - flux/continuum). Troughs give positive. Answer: 6.5 angstrom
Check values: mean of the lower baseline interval 12.4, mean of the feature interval 11.1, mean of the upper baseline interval 13.2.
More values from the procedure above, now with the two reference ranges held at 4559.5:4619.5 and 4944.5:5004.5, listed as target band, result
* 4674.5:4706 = -0.92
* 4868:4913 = -1.19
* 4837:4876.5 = 2.58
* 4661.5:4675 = 0.53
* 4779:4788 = 2.81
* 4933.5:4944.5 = -1.80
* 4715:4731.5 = 0.07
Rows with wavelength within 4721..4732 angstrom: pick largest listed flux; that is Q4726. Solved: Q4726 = 12.76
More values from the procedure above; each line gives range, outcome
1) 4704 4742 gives 14.05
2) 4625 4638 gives 13.86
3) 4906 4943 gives 16.75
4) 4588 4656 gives 14.54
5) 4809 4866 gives 12.57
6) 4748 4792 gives 13.94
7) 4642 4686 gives 13.75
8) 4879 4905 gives 14.4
